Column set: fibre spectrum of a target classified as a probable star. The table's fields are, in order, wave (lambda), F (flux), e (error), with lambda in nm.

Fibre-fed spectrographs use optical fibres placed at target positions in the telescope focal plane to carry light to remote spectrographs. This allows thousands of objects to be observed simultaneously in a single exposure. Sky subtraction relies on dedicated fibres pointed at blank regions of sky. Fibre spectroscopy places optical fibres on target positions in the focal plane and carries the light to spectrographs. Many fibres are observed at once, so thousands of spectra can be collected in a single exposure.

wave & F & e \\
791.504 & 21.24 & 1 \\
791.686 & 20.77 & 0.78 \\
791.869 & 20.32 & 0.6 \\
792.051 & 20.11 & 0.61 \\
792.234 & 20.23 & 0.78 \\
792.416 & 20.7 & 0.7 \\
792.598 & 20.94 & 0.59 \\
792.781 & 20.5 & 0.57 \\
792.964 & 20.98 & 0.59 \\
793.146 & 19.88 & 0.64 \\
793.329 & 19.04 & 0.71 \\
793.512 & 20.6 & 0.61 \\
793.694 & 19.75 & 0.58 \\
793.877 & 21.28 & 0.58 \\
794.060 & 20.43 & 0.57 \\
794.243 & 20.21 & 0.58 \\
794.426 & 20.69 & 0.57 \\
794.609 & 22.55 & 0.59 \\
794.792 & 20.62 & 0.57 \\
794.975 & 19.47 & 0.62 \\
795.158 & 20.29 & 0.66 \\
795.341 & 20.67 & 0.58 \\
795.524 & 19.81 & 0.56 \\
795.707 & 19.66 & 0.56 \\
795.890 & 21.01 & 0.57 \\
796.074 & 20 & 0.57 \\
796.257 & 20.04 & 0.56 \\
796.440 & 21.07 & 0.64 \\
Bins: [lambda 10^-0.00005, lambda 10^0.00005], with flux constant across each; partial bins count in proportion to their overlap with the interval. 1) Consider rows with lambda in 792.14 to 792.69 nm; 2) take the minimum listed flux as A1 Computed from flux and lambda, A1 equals 20.23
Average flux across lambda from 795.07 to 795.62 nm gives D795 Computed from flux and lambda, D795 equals 20.3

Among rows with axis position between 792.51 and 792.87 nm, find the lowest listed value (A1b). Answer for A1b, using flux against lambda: 20.5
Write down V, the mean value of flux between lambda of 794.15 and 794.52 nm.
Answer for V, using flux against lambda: 20.4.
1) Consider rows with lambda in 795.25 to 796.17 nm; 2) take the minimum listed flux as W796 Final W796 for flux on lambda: 19.66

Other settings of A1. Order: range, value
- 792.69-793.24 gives 19.88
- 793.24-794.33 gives 19.04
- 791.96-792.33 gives 20.11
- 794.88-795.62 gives 19.47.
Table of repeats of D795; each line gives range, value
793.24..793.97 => 20.2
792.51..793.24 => 20.5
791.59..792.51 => 20.4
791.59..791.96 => 20.5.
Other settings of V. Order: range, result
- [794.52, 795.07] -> 20.9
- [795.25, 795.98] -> 20.3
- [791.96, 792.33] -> 20.2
